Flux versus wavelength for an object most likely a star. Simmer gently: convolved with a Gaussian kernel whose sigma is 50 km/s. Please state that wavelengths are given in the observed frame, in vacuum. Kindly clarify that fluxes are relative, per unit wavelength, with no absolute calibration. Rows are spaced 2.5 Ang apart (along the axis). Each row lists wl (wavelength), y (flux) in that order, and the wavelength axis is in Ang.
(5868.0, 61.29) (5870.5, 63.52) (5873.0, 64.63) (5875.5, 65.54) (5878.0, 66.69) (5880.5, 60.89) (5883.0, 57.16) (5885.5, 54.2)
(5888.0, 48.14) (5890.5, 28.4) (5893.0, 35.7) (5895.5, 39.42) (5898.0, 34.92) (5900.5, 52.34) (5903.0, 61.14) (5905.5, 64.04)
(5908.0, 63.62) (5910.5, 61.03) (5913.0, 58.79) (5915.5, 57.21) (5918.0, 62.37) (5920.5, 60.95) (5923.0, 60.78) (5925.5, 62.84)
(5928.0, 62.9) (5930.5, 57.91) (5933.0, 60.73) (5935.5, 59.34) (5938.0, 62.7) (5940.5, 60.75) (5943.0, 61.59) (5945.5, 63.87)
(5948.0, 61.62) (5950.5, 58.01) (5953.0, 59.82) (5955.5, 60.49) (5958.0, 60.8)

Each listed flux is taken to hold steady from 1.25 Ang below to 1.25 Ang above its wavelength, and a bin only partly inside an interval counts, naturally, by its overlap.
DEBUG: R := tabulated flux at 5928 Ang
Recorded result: 62.9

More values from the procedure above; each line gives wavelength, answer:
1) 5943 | 61.59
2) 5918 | 62.37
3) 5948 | 61.62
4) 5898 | 34.92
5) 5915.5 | 57.21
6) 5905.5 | 64.04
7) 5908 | 63.62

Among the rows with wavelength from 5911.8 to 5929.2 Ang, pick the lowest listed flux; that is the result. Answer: 57.21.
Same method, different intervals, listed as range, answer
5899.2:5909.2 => 52.34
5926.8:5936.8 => 57.91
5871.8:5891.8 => 28.4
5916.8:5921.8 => 60.95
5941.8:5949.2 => 61.59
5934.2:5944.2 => 59.34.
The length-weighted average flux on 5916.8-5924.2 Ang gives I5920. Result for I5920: 61.4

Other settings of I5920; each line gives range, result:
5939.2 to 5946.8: 62.1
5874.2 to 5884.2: 62.6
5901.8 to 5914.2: 61.7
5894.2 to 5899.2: 37.2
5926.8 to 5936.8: 60.2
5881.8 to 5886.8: 55.6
